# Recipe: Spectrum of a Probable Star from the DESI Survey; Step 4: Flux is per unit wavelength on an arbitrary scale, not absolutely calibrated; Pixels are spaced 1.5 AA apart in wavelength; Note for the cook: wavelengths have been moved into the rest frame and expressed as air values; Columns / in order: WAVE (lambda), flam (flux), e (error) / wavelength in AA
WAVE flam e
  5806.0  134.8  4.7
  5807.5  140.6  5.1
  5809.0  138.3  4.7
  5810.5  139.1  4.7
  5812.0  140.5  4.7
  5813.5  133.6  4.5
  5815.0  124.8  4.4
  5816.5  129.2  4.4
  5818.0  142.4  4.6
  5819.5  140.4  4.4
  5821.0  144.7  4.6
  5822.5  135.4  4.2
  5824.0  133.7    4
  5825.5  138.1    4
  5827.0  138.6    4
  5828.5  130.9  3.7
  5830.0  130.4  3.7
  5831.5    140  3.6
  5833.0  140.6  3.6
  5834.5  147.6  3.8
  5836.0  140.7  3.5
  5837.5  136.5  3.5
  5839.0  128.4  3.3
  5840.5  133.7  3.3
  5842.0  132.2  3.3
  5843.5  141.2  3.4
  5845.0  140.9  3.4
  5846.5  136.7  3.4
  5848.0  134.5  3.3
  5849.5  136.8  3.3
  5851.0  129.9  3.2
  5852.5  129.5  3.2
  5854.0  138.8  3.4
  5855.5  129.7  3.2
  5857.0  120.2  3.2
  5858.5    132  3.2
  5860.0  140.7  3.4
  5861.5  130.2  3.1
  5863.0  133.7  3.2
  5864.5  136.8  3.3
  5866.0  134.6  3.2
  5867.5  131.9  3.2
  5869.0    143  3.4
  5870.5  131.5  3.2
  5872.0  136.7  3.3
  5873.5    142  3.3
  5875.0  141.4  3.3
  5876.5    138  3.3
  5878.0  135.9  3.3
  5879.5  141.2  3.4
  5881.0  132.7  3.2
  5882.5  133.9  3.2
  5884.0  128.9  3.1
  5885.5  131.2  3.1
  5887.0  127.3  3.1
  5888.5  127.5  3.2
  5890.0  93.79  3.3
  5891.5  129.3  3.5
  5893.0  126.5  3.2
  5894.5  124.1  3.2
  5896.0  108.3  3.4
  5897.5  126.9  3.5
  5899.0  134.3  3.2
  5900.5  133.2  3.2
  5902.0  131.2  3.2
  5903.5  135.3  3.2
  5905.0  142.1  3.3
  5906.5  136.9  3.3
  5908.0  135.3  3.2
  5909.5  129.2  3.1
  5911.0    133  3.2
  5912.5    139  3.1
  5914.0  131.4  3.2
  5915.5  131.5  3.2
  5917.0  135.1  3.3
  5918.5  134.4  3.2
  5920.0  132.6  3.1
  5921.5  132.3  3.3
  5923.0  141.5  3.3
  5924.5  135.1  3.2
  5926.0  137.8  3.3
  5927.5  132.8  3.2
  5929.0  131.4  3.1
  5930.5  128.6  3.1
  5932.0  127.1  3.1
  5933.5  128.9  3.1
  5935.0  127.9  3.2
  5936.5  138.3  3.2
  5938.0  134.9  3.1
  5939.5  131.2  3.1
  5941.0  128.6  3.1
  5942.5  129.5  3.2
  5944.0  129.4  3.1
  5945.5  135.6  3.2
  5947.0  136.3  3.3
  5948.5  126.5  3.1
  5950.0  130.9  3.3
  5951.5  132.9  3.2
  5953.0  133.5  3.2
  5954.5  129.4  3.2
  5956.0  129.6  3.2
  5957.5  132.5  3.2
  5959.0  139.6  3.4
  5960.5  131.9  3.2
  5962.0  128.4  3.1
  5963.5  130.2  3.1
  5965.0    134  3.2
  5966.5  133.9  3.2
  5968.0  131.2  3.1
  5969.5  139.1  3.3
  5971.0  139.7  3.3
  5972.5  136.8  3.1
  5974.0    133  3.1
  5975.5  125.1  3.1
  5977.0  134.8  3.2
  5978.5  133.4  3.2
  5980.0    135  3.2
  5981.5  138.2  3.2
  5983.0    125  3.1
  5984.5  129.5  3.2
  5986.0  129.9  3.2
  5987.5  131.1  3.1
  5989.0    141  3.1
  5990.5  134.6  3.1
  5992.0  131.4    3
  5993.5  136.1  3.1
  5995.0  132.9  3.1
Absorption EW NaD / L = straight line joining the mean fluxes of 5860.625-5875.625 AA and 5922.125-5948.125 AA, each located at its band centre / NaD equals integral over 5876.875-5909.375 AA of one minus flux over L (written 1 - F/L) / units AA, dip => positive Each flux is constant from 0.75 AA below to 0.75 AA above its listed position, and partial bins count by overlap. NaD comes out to 1.30 AA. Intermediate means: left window 136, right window 133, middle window 129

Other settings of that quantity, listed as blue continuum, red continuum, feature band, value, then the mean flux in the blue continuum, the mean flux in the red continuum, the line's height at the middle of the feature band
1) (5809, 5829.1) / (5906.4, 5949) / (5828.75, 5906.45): 1.01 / 136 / 133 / 135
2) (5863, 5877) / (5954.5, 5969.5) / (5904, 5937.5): 0.21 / 137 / 133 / 135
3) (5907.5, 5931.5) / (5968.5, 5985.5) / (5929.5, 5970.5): 0.53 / 134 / 134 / 134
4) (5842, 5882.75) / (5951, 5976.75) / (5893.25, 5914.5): 0.48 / 135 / 133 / 134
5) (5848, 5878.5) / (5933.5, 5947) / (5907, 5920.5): -0.07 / 135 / 132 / 133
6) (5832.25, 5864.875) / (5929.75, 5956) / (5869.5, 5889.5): -0.05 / 135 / 131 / 134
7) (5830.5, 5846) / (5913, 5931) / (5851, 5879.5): 0.38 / 138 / 134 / 137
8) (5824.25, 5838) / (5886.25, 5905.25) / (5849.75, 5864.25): 0.12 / 138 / 126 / 133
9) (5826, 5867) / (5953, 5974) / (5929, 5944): 0.37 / 135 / 134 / 134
